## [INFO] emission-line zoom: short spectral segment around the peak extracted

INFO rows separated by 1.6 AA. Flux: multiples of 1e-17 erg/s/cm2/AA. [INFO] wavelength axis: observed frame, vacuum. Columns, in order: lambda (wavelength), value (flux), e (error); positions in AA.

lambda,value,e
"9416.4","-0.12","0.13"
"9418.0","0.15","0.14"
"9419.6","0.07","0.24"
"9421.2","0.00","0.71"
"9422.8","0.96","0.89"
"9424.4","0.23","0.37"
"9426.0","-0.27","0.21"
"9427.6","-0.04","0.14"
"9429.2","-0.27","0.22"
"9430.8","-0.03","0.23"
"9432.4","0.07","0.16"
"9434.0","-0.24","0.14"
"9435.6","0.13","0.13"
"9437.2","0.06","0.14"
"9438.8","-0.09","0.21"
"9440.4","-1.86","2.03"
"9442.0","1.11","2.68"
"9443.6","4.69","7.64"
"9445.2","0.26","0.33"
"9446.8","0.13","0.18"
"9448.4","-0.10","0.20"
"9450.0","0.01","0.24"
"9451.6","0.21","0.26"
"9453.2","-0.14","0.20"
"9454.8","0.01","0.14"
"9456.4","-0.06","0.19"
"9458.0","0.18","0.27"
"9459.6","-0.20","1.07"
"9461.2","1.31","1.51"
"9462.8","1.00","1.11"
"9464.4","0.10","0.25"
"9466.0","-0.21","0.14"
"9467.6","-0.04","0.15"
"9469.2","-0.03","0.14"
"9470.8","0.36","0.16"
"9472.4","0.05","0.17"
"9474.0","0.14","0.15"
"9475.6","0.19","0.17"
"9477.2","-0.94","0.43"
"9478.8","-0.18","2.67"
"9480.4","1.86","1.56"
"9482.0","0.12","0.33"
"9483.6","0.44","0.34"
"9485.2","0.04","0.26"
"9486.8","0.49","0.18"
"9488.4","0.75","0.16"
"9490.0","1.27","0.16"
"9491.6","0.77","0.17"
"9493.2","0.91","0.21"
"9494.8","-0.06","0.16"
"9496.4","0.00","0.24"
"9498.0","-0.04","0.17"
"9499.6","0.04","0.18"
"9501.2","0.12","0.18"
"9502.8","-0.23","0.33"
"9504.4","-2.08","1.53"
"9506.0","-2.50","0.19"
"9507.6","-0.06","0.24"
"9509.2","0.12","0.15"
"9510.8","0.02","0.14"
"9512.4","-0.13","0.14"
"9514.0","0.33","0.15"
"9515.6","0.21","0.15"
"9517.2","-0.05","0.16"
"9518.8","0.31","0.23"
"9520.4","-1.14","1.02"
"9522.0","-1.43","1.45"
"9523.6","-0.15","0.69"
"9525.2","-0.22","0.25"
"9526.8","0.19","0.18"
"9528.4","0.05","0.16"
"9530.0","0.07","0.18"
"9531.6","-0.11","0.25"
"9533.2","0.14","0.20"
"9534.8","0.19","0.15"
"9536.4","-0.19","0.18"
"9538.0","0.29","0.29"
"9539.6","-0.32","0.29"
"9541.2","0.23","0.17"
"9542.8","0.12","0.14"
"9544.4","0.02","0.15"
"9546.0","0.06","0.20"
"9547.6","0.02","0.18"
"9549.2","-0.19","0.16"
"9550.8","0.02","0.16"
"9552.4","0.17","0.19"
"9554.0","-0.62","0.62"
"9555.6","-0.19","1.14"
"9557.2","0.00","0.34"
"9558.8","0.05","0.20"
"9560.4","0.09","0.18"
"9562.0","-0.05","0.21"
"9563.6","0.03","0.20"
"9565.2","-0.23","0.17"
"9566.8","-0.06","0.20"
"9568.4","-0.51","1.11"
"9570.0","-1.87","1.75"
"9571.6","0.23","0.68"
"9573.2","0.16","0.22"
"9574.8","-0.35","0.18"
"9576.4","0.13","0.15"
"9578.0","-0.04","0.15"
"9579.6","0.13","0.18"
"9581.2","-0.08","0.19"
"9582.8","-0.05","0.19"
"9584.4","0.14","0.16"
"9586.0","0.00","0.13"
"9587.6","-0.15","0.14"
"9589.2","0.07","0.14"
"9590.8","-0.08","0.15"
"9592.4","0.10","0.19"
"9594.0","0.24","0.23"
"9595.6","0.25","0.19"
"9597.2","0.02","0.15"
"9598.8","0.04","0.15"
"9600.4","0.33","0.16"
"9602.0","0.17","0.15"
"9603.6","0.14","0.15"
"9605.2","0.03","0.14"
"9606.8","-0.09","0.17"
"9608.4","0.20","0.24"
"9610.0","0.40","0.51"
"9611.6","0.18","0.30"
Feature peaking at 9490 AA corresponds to H-beta 4861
